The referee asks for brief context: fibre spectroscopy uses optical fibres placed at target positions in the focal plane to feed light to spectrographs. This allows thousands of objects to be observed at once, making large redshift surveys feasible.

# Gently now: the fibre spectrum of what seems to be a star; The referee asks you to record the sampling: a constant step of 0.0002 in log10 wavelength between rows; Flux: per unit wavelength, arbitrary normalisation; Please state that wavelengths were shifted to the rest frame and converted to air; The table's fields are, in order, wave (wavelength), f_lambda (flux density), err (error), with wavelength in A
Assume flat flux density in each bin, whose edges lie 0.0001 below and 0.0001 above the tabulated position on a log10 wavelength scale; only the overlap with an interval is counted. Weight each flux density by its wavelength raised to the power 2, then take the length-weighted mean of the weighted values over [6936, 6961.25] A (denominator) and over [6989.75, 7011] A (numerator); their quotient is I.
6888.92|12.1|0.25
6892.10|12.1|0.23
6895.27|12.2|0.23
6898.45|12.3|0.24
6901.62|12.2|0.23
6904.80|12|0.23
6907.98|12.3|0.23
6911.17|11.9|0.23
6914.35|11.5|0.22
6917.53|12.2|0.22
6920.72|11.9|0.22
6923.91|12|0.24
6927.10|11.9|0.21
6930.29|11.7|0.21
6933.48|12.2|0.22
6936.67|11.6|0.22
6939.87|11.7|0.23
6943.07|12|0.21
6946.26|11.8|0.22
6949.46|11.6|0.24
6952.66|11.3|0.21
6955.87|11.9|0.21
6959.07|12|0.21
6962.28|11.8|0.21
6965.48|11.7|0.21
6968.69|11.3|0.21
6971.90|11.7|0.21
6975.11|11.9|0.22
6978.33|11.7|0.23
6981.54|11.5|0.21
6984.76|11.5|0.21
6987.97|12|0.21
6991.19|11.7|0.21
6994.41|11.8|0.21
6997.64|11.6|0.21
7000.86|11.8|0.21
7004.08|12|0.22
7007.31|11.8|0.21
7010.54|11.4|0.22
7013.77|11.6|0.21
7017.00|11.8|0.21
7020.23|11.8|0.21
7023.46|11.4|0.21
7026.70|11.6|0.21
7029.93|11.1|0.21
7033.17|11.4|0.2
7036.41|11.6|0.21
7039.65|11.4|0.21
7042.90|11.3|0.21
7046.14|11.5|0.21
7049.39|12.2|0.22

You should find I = 1.0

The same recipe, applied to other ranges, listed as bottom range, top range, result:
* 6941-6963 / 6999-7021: 1.01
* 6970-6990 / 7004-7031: 1.00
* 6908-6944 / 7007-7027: 1.00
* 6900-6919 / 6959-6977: 0.99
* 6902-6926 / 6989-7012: 1.00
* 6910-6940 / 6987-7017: 1.01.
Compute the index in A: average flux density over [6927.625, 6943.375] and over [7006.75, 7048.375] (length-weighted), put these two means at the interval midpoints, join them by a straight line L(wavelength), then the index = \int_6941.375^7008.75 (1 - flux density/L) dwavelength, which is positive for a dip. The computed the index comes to -0.2 A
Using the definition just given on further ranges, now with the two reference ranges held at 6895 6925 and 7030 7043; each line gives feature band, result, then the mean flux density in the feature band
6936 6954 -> 0.3 A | 11.7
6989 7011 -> -0.3 A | 11.7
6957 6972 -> 0.1 A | 11.7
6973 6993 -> -0.1 A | 11.7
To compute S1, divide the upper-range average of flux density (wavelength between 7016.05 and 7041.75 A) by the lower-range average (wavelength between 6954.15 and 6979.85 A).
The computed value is 0.98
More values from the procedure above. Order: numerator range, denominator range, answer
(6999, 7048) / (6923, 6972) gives 0.98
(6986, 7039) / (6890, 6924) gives 0.97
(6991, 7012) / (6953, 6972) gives 1.00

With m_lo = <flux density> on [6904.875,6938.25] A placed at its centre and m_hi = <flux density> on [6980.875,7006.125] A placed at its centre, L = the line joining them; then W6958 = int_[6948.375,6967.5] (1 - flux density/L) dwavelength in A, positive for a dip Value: 0.2 A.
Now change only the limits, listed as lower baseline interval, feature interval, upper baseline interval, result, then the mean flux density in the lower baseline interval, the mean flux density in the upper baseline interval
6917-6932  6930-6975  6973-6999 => 0.32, 11.9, 11.7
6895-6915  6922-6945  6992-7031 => 0.17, 12.1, 11.7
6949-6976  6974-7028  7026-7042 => -0.77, 11.7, 11.4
